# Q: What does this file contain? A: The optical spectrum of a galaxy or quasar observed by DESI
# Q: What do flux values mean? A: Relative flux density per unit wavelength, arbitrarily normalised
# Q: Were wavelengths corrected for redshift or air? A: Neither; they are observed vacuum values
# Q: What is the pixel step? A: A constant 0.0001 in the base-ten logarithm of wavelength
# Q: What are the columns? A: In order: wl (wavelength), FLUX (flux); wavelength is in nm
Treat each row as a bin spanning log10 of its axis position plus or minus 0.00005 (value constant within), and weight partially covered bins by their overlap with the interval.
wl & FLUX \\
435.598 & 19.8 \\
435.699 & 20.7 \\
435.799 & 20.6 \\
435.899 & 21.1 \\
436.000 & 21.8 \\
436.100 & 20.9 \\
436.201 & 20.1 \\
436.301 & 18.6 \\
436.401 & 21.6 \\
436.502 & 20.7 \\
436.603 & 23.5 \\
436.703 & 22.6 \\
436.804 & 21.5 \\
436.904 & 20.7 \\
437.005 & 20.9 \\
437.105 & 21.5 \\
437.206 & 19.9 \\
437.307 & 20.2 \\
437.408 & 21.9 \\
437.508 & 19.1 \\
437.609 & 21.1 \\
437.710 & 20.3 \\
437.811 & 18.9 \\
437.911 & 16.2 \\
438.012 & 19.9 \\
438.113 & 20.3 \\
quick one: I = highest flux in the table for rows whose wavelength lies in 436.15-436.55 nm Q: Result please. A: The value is 21.6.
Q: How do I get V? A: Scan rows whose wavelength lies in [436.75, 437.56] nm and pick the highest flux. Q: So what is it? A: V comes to 21.9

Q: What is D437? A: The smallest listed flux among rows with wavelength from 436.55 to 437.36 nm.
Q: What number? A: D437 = 19.9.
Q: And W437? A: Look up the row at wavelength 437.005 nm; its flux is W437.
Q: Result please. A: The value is 20.9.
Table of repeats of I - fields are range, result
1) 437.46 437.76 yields 21.1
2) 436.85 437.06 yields 20.9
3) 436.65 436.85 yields 22.6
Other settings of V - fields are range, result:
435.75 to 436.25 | 21.8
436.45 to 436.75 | 23.5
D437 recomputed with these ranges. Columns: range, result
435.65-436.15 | 20.6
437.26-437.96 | 16.2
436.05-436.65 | 18.6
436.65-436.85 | 21.5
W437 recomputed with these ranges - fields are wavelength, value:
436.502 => 20.7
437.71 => 20.3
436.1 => 20.9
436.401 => 21.6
